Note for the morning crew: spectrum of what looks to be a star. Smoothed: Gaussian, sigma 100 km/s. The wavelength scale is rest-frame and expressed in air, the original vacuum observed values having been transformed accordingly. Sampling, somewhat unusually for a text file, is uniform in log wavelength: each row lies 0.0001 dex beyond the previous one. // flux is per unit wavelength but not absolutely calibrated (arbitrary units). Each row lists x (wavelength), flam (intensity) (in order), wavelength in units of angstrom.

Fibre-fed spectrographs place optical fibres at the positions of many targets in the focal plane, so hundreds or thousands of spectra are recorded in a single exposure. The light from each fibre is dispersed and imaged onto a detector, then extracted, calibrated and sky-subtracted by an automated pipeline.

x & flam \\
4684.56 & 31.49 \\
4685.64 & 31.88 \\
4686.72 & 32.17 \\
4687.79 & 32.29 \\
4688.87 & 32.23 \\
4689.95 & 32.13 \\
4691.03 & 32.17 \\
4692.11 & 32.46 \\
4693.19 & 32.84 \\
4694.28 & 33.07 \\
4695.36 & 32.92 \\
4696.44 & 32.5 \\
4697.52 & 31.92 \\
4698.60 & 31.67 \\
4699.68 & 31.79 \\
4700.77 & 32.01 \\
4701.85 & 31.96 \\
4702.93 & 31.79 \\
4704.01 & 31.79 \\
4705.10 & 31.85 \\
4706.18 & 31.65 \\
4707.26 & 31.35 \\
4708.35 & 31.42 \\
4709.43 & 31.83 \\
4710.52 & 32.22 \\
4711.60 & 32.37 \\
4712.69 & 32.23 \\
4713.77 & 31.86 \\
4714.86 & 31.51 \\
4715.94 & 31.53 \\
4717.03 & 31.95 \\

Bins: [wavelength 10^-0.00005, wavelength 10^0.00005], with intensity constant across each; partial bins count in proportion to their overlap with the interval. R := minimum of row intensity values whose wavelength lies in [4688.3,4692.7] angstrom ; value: 32.13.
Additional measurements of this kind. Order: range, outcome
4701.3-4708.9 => 31.35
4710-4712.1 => 32.22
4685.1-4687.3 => 31.88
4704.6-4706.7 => 31.65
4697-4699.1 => 31.67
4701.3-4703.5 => 31.79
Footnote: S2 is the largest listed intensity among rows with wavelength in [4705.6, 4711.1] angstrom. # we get 32.22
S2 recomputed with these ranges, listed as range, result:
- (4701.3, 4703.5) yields 31.96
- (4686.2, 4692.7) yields 32.46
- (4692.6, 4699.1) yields 33.07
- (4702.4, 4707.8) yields 31.85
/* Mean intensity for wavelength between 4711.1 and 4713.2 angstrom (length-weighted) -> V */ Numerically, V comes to 32.2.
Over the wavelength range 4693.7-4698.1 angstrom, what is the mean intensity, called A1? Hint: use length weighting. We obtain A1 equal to 32.6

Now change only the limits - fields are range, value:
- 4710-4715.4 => 32.1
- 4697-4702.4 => 31.9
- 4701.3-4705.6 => 31.9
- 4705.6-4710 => 31.6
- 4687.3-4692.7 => 32.3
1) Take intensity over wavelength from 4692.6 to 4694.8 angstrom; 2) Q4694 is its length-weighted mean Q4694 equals 32.8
